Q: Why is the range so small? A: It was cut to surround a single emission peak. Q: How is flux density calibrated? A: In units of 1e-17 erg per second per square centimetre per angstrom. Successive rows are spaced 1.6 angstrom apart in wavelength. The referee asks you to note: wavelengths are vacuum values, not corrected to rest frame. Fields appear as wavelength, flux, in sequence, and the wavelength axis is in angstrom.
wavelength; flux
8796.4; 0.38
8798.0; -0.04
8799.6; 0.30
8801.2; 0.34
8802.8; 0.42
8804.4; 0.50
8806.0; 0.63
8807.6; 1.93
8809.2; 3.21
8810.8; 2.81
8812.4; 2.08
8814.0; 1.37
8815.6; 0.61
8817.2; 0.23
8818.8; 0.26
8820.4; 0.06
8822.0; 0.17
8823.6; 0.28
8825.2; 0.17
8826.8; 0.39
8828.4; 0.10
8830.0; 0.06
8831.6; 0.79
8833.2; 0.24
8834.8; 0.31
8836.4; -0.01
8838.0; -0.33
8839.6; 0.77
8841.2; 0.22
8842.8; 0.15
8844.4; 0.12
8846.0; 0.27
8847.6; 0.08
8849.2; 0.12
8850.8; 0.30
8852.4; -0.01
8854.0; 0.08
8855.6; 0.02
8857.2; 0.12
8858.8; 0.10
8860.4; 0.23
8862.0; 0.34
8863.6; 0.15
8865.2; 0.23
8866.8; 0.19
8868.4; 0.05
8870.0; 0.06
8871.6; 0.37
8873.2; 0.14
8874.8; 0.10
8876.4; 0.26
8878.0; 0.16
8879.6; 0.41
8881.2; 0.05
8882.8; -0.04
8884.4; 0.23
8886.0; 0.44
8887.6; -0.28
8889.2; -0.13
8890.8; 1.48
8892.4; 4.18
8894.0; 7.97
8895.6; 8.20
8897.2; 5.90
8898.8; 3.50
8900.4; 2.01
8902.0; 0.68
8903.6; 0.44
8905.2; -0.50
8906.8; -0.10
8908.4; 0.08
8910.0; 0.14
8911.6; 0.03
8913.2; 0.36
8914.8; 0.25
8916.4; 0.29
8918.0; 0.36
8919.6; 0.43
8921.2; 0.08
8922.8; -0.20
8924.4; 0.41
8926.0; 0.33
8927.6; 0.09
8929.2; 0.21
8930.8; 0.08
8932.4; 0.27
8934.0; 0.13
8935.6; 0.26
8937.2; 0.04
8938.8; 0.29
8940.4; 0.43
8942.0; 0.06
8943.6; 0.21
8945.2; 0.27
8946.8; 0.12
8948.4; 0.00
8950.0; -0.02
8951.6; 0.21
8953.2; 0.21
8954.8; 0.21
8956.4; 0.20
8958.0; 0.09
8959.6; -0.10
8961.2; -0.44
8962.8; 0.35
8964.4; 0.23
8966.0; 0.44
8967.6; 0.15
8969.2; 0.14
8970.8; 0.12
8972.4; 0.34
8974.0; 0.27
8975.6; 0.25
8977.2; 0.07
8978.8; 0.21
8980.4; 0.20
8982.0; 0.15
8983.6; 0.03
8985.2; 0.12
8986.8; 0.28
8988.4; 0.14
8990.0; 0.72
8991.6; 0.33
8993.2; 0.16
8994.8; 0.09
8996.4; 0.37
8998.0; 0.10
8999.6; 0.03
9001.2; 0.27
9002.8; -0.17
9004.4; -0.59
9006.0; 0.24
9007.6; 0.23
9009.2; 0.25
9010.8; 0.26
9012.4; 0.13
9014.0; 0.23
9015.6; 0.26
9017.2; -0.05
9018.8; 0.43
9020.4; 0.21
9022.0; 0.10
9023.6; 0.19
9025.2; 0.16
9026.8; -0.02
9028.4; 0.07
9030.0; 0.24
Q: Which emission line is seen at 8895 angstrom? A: [O III]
